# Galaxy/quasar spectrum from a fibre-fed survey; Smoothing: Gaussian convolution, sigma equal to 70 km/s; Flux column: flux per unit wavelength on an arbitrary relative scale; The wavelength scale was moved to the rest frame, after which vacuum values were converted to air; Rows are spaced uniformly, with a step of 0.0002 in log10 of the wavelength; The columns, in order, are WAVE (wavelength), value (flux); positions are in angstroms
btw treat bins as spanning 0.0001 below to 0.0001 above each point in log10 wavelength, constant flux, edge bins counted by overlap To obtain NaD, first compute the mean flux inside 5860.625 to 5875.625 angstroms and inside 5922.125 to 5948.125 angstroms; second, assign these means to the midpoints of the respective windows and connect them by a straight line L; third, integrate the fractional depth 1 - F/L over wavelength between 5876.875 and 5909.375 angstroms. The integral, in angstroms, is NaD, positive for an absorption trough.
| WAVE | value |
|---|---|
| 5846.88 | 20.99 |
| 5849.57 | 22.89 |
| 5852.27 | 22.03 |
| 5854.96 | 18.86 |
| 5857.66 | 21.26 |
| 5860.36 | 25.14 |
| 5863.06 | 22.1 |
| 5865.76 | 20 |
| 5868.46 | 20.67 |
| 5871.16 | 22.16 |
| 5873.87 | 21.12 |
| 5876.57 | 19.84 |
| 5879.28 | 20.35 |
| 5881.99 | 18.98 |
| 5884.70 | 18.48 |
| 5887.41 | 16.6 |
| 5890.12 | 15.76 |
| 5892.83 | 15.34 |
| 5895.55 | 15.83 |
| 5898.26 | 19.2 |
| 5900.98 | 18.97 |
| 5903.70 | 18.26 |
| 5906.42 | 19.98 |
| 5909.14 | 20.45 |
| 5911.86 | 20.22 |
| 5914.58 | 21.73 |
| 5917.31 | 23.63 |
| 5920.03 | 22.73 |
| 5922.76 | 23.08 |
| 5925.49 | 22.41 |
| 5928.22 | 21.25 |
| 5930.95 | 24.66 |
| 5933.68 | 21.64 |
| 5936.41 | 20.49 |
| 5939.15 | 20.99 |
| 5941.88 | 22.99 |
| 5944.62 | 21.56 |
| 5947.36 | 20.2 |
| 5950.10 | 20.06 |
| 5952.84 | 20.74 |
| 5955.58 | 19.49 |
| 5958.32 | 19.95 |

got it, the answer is 5.2 angstroms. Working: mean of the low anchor 21.5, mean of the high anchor 21.9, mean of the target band 18.2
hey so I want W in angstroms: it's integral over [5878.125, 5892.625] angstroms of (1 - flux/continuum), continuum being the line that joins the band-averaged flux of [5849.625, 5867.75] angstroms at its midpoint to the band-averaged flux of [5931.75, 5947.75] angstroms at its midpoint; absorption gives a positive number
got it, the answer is 2.6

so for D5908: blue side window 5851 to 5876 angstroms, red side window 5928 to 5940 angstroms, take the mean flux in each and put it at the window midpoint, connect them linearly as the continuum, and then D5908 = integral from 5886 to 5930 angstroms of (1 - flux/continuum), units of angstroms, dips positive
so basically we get 4.0 angstroms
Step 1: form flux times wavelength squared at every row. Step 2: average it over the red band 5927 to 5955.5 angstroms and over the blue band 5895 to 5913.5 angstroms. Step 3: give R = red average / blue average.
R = 1.1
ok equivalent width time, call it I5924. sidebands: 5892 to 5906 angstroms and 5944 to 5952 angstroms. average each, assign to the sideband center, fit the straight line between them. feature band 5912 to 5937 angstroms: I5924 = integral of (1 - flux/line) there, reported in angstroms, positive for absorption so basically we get -4.1 angstroms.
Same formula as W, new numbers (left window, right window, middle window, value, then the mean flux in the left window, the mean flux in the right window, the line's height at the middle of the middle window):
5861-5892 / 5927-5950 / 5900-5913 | 0.66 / 19.7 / 21.6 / 20.6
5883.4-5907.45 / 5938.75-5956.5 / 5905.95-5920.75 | -2.19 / 17.6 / 20.9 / 18.7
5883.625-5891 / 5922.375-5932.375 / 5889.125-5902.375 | 0.85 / 17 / 22.8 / 18.2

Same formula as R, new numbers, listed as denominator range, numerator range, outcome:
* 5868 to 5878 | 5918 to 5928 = 1.10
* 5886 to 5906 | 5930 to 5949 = 1.27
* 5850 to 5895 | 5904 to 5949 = 1.11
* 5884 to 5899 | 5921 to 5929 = 1.35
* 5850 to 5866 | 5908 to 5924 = 1.03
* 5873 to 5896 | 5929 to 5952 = 1.22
